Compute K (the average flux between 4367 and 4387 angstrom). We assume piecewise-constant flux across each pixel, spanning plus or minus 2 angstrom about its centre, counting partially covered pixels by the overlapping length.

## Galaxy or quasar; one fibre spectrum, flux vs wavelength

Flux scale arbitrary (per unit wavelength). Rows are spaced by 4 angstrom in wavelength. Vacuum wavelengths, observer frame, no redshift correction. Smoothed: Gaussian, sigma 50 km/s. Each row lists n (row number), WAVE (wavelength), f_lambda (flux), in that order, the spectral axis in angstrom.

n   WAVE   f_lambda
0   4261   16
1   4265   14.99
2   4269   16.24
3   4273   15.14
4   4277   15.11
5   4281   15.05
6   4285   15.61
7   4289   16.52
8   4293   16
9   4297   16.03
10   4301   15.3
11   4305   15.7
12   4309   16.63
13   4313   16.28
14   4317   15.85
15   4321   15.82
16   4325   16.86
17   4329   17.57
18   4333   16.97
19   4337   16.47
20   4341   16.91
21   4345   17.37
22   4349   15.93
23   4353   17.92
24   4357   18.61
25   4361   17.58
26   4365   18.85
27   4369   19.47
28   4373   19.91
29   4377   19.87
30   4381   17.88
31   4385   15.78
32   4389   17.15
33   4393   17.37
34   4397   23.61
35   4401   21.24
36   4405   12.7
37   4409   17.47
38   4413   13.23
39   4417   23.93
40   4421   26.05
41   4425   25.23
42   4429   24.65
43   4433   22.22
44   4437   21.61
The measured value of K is 18.6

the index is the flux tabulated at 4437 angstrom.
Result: 21.61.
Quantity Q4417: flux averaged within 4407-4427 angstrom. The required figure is 21.2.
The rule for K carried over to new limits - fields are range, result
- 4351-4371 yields 18.5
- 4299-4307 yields 15.5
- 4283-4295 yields 16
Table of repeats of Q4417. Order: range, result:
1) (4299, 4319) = 16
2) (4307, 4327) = 16.3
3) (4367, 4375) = 19.7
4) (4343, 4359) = 17.5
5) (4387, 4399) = 19.4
